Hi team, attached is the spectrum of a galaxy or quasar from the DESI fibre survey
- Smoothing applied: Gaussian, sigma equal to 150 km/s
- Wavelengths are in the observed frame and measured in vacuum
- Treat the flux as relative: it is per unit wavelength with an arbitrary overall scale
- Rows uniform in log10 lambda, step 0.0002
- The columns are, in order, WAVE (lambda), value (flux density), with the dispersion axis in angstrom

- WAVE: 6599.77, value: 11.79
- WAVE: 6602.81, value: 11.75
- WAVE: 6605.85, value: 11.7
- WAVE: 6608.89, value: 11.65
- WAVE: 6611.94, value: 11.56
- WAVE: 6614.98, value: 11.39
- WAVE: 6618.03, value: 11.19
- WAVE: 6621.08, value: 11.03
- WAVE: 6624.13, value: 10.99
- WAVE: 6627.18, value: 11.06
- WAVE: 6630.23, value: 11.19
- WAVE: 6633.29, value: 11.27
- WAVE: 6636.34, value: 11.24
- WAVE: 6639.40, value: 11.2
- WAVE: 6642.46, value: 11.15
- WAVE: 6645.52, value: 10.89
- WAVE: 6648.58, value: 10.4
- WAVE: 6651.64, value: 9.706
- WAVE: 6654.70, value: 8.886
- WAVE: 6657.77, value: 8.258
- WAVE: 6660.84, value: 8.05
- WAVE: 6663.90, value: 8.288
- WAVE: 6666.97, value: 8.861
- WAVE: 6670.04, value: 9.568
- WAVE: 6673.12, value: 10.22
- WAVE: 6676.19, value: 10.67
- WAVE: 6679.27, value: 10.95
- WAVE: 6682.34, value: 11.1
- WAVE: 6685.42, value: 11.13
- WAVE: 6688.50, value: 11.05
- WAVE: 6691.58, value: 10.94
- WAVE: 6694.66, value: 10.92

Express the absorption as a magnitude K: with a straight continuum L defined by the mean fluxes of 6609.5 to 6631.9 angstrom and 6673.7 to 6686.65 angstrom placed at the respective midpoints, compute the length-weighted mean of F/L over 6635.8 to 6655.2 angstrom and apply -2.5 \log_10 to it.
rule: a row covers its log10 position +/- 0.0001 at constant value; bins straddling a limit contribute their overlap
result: 0.055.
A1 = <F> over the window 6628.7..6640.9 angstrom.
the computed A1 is 11.2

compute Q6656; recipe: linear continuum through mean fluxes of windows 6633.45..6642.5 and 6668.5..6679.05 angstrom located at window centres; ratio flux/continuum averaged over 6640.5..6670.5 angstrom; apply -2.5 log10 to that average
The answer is 0.143 mag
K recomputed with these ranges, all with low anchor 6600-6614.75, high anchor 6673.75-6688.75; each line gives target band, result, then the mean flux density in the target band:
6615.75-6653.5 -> 0.044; 10.9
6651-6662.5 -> 0.278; 8.65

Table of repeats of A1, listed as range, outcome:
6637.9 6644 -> 11.2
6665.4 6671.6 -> 9.2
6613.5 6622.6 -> 11.2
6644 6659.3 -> 9.63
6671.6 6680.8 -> 10.6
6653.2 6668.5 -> 8.47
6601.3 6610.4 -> 11.7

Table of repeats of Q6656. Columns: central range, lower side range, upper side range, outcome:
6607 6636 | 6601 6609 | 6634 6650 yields 0.013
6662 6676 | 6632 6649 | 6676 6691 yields 0.180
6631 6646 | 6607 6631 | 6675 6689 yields 0.001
